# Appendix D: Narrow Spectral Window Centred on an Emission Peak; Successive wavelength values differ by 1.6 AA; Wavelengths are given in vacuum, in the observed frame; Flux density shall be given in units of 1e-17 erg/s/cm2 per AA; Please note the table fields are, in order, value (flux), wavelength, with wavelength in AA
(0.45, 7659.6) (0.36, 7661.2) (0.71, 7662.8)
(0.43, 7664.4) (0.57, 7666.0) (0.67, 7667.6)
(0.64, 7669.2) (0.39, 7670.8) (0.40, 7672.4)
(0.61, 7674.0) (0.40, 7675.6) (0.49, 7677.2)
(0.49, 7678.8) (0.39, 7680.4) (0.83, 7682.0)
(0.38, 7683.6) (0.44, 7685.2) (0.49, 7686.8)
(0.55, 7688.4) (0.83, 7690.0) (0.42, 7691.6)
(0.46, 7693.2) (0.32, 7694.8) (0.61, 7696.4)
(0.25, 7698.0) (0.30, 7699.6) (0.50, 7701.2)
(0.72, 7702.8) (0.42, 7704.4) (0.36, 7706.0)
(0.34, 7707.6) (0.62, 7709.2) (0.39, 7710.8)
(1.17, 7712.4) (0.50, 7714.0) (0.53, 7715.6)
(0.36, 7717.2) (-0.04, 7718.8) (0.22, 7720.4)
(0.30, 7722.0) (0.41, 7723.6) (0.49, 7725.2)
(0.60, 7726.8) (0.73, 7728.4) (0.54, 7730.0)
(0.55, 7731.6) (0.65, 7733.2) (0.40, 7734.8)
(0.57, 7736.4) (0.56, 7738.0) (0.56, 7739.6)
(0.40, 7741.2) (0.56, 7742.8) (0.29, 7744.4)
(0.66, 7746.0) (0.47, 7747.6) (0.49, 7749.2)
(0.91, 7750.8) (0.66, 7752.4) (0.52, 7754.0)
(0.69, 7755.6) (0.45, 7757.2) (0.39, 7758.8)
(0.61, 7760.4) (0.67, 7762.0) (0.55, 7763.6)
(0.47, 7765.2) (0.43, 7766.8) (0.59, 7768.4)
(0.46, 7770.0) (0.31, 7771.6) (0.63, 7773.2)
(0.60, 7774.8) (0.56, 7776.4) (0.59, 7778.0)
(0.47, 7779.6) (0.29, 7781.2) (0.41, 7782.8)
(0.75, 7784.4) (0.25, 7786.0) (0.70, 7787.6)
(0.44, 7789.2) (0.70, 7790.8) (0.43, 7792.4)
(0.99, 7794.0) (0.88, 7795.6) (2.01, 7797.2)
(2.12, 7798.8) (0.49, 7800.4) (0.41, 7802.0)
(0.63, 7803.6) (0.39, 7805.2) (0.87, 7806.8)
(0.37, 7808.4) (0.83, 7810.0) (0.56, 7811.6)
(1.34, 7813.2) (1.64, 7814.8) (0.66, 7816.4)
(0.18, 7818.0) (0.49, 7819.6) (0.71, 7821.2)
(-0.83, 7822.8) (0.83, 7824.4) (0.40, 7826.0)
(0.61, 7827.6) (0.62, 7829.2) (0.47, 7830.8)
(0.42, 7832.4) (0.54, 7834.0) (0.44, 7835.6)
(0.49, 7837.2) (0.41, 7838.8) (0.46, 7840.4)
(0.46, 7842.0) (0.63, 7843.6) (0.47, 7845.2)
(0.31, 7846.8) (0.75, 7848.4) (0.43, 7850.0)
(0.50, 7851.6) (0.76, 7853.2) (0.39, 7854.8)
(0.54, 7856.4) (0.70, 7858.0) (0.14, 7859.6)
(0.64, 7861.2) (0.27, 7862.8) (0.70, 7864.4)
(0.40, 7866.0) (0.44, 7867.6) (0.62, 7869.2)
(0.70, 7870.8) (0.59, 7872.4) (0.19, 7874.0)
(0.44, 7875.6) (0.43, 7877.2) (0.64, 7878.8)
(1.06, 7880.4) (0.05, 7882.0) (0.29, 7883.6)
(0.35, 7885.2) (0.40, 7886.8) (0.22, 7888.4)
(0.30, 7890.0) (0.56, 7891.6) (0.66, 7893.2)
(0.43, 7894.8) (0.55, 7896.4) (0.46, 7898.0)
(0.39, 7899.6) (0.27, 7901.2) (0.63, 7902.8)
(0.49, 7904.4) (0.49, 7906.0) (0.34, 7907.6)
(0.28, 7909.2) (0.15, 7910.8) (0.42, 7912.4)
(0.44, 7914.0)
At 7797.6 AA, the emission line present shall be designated [S II]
